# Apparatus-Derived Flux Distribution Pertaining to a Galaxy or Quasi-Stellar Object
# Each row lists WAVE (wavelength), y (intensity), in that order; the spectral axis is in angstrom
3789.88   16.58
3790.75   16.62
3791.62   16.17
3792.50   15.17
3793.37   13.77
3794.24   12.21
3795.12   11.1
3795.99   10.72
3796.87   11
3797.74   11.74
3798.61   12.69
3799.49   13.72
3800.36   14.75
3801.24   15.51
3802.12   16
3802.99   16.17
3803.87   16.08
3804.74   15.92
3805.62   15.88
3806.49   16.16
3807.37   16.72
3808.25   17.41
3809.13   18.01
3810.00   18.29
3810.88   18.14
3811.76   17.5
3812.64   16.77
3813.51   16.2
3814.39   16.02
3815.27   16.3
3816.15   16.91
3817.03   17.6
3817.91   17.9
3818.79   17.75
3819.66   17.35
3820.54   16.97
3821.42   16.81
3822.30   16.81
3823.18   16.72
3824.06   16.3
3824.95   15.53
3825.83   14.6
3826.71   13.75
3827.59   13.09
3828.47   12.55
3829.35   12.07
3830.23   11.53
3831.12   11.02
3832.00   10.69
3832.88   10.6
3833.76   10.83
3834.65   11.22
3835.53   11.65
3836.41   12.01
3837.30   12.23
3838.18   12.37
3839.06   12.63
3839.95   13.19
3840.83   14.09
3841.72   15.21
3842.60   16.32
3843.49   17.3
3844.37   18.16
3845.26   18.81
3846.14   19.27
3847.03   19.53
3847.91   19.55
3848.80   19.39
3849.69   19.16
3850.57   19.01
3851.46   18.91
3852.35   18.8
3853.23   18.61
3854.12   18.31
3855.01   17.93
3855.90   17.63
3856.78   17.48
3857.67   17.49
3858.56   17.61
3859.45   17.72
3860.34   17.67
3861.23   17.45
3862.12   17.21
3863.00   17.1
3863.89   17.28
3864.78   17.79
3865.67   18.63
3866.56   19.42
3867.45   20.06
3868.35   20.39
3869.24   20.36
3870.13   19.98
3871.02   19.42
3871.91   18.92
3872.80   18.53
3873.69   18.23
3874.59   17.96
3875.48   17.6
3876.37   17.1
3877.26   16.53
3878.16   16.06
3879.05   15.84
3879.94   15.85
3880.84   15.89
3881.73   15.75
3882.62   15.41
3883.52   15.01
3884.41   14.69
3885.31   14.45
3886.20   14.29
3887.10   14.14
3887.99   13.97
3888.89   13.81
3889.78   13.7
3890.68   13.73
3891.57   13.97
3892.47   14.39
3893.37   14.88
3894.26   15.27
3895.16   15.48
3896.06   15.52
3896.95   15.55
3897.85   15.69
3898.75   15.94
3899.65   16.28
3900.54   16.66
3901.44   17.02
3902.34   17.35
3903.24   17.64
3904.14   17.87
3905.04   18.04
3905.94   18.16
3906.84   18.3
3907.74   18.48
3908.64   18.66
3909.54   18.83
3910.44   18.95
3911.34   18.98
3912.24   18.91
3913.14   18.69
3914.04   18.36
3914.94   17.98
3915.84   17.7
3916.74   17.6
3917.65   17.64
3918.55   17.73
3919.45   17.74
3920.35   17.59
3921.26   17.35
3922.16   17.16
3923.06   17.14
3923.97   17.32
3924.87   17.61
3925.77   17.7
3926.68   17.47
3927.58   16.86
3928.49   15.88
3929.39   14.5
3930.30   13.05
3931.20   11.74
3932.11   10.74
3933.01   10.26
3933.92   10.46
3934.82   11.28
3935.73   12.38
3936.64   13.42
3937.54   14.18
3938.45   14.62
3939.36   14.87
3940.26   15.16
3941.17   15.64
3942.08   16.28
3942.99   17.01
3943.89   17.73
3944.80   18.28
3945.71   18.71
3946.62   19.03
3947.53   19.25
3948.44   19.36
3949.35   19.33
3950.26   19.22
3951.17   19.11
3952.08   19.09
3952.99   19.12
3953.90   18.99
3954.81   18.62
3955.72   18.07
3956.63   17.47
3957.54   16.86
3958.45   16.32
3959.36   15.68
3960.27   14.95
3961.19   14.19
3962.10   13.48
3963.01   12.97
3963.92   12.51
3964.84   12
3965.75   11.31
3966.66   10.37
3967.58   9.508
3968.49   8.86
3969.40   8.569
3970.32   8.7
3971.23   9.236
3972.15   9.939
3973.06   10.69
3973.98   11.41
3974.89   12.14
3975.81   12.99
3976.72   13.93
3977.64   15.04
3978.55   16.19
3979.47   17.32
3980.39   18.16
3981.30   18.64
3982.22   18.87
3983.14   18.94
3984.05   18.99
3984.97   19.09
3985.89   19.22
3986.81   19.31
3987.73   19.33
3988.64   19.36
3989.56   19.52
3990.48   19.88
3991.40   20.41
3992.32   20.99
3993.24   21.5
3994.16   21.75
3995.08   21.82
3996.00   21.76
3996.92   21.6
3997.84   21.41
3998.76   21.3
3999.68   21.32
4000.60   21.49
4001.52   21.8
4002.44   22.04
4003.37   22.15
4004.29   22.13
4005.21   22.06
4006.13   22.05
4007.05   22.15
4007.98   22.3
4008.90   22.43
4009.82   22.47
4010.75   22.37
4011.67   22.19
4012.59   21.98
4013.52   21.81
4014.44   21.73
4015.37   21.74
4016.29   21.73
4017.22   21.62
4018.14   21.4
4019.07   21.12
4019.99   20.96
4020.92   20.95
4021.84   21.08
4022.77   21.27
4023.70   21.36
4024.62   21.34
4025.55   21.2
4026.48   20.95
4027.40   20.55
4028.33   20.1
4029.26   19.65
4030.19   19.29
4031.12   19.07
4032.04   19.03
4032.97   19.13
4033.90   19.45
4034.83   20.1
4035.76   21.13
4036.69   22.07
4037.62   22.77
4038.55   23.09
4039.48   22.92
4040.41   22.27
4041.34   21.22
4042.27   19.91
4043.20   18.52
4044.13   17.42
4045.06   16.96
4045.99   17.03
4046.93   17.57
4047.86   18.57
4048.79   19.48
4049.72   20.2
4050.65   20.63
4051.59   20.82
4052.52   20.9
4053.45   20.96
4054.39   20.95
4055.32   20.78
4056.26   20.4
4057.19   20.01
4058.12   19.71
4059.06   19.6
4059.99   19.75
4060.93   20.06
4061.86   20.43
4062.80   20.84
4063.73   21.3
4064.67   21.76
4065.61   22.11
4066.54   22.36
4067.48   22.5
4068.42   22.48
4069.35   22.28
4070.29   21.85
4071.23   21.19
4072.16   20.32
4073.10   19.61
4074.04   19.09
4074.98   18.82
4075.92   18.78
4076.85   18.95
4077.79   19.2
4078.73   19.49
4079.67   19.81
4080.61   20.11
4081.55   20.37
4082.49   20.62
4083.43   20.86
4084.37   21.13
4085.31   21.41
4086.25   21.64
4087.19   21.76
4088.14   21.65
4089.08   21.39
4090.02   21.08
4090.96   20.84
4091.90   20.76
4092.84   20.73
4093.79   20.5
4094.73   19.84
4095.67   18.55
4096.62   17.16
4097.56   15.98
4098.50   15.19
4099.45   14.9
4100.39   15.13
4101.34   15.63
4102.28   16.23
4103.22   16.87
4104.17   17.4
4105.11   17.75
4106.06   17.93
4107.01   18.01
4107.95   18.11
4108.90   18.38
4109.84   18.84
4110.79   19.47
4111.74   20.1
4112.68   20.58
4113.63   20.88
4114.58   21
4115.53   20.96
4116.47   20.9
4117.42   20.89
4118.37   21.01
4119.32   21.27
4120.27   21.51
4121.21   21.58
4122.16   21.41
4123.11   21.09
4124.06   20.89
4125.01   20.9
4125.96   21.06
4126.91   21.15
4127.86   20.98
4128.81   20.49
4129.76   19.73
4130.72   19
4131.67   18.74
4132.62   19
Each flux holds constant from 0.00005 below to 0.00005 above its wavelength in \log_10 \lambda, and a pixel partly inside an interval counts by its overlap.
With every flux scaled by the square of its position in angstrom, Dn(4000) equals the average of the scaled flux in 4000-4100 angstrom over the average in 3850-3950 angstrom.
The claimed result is 1.32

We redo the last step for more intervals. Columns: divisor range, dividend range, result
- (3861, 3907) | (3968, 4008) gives 1.15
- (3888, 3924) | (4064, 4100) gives 1.30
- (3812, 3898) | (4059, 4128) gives 1.39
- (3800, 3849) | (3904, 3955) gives 1.15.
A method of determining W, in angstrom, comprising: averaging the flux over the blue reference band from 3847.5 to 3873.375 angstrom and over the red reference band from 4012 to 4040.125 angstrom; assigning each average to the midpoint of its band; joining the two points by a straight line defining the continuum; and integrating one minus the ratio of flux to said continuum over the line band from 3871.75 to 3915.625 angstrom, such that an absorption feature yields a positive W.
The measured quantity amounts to 5.8 angstrom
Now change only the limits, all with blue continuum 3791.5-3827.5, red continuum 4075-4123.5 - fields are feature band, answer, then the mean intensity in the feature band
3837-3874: -3.48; 17.8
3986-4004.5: -2.94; 21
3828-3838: 2.77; 11.5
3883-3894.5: 1.63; 14.3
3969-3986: 3.16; 14.6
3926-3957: 2.31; 16.1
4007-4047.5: -4.91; 20.8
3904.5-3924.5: -1.22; 18.1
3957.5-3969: 3.15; 12.8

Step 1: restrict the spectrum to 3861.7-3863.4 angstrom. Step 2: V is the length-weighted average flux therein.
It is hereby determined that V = 17.3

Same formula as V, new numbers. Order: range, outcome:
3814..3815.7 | 16.1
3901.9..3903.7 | 17.5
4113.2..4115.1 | 20.9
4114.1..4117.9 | 20.9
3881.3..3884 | 15.4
